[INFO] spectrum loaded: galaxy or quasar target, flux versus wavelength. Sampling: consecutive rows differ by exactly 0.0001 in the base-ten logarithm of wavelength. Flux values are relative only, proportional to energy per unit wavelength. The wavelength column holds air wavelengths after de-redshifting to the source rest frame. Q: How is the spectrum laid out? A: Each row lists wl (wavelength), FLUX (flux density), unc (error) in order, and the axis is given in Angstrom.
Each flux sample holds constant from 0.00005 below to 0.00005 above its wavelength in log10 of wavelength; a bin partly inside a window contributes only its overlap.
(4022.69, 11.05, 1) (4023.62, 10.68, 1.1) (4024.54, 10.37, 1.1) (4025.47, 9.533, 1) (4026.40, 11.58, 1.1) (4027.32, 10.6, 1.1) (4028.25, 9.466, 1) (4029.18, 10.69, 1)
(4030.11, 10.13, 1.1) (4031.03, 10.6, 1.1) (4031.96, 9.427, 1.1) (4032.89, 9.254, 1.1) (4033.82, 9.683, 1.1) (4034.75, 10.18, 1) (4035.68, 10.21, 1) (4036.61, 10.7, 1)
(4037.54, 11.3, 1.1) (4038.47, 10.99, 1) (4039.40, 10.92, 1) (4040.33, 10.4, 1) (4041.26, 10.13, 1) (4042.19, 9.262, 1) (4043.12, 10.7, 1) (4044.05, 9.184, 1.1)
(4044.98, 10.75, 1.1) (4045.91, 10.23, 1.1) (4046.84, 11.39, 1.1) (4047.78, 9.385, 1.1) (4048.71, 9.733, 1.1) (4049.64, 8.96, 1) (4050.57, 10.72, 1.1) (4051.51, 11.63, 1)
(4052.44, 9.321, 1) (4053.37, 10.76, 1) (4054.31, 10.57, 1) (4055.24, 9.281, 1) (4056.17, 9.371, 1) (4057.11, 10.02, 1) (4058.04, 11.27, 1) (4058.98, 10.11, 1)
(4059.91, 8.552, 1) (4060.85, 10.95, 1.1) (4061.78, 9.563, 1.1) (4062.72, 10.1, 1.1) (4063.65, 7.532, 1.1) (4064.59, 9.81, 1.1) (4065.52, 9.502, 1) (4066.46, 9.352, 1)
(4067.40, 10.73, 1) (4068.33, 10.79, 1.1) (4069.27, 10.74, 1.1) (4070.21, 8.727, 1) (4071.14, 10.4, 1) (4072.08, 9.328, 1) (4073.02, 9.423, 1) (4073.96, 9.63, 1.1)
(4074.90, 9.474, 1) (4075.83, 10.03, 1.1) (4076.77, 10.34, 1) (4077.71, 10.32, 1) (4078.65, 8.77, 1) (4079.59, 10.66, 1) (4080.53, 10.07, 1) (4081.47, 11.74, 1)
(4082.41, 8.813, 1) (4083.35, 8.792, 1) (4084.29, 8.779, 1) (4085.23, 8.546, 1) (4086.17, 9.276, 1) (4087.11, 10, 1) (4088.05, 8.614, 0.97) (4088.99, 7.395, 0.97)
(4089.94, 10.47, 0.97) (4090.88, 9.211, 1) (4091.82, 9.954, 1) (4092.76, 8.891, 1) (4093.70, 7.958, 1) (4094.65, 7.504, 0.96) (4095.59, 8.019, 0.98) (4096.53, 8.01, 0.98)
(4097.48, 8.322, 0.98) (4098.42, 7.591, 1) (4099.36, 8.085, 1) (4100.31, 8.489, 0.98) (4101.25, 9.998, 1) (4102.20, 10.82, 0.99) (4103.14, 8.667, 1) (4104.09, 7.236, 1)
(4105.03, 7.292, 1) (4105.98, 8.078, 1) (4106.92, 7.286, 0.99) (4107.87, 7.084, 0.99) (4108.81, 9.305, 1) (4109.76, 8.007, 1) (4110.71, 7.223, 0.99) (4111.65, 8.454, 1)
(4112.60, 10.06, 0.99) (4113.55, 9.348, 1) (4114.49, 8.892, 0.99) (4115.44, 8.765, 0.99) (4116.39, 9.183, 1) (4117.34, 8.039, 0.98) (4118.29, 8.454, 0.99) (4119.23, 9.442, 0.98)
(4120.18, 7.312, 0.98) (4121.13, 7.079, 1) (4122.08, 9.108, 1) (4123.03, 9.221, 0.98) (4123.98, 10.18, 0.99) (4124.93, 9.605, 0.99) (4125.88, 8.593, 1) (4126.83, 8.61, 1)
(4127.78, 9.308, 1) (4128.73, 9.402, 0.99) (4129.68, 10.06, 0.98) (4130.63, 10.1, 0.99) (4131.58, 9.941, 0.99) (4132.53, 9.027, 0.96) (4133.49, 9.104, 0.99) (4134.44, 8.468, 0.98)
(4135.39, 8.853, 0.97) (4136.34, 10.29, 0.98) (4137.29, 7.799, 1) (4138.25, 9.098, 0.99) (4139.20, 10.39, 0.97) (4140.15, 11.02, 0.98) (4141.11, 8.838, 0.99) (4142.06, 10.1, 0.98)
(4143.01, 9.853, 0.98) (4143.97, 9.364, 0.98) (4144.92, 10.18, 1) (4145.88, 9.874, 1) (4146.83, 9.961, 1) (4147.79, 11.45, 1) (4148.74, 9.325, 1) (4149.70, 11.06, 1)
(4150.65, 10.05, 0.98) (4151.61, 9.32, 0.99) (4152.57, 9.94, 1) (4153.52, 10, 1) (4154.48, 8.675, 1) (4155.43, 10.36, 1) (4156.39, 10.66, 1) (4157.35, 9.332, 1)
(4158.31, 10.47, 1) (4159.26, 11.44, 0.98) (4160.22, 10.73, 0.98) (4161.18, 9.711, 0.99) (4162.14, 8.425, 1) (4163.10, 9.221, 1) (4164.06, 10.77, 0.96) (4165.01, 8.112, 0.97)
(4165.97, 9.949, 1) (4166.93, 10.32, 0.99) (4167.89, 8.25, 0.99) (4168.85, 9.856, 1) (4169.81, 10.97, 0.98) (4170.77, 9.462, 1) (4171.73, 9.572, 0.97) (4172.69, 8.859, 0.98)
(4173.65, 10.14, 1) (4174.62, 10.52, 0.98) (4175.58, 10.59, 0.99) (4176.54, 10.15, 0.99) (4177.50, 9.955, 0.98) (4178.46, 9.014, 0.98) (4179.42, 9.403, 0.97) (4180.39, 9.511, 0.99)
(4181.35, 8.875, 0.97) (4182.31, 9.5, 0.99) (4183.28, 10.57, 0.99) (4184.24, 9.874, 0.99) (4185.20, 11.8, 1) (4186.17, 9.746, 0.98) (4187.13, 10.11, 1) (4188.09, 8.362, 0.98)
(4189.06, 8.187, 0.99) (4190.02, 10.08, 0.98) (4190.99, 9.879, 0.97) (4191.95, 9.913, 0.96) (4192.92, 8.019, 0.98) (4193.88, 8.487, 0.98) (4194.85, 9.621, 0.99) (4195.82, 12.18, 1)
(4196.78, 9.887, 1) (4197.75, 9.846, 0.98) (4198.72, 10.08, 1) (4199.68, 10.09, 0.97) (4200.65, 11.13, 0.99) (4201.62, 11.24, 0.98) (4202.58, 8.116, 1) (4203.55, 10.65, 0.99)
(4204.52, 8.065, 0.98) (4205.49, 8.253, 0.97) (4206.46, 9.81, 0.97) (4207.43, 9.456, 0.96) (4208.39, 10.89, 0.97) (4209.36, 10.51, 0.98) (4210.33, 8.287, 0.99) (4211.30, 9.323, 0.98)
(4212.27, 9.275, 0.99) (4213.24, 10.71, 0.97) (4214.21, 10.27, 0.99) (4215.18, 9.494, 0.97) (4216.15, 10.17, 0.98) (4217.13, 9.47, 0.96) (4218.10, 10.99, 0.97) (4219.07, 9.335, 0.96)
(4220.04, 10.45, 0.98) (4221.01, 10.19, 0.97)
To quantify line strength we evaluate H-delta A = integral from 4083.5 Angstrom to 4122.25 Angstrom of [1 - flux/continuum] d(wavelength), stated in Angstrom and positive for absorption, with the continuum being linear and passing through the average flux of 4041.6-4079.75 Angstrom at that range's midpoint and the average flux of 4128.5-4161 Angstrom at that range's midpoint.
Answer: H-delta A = 5.28 Angstrom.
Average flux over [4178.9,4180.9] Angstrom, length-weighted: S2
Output 9.43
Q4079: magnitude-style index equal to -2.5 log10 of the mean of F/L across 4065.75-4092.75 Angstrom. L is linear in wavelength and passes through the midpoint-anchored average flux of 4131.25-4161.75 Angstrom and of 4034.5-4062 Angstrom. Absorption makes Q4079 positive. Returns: 0.05 mag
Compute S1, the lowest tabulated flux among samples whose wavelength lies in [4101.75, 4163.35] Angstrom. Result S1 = 7.079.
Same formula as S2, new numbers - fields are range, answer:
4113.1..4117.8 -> 8.85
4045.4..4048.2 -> 10.3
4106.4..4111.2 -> 7.8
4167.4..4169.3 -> 9.04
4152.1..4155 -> 9.58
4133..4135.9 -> 8.82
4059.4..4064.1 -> 9.37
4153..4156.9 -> 9.93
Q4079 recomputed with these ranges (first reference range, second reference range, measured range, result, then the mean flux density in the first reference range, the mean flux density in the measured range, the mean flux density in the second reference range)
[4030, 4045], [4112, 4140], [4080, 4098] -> 0.07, 10.2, 8.97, 9.11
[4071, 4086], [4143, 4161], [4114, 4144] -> 0.09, 9.67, 9.17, 10.1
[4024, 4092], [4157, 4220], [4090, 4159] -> 0.08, 9.93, 9.12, 9.78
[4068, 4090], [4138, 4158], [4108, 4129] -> 0.12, 9.6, 8.77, 9.96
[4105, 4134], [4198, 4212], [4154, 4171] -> -0.07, 8.78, 9.82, 9.71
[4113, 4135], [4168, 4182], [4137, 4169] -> -0.05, 9.01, 9.83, 9.73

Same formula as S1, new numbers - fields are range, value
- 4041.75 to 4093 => 7.395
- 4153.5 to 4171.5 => 8.112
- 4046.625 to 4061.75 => 8.552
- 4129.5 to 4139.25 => 7.799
